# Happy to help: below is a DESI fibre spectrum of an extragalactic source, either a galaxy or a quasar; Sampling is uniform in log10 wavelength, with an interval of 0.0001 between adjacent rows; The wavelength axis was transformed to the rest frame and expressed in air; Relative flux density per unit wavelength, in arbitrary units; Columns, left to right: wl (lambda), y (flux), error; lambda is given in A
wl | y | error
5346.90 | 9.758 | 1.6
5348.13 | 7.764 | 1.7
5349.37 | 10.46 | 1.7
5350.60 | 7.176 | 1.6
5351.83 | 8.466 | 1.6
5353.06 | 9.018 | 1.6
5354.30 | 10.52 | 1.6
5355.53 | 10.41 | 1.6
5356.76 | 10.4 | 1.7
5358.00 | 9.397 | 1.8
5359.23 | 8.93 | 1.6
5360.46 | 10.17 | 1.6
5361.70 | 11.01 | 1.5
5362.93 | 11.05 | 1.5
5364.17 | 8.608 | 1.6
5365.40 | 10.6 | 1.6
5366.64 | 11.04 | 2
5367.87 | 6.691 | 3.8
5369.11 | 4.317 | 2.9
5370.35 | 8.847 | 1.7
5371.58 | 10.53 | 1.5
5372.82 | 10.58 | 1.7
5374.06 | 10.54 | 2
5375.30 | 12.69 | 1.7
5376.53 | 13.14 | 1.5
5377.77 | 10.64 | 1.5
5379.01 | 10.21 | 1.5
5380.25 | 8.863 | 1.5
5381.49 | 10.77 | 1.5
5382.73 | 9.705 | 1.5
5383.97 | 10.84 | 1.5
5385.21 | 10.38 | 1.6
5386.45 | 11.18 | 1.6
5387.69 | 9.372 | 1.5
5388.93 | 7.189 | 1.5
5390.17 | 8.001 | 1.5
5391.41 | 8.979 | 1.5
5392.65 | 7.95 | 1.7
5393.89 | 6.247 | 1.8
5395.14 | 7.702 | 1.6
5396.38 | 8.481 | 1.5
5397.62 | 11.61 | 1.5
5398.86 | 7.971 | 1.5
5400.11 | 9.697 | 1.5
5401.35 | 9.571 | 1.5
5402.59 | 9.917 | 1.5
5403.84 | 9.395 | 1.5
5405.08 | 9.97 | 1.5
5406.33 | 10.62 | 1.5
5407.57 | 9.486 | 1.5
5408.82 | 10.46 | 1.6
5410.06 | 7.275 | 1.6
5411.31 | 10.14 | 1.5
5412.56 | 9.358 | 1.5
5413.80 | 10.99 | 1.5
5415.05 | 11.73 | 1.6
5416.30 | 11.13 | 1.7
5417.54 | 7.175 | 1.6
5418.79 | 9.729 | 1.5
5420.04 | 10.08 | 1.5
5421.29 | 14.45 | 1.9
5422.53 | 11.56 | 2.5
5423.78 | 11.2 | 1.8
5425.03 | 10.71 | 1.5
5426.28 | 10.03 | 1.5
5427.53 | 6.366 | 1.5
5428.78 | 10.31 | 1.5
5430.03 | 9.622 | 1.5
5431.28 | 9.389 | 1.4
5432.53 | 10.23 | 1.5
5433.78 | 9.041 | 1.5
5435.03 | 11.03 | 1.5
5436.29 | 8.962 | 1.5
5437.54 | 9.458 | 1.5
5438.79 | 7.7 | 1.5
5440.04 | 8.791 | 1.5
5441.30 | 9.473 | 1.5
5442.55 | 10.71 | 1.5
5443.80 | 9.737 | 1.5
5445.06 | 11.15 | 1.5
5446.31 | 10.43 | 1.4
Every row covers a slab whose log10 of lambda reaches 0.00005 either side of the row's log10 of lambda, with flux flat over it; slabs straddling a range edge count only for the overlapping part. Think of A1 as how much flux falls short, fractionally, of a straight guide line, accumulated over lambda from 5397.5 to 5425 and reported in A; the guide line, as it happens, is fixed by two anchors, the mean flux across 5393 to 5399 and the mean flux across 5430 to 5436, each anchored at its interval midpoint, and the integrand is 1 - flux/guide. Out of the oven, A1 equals -3.5 A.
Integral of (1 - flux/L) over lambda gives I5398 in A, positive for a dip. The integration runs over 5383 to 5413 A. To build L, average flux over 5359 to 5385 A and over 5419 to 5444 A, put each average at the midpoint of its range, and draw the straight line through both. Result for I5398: 2.2 A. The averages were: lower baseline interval 10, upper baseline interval 9.94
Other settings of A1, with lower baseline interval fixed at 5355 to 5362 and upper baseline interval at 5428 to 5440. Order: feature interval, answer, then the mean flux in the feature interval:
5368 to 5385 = -0.3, 10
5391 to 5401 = 1.2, 8.6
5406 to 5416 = -0.4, 10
